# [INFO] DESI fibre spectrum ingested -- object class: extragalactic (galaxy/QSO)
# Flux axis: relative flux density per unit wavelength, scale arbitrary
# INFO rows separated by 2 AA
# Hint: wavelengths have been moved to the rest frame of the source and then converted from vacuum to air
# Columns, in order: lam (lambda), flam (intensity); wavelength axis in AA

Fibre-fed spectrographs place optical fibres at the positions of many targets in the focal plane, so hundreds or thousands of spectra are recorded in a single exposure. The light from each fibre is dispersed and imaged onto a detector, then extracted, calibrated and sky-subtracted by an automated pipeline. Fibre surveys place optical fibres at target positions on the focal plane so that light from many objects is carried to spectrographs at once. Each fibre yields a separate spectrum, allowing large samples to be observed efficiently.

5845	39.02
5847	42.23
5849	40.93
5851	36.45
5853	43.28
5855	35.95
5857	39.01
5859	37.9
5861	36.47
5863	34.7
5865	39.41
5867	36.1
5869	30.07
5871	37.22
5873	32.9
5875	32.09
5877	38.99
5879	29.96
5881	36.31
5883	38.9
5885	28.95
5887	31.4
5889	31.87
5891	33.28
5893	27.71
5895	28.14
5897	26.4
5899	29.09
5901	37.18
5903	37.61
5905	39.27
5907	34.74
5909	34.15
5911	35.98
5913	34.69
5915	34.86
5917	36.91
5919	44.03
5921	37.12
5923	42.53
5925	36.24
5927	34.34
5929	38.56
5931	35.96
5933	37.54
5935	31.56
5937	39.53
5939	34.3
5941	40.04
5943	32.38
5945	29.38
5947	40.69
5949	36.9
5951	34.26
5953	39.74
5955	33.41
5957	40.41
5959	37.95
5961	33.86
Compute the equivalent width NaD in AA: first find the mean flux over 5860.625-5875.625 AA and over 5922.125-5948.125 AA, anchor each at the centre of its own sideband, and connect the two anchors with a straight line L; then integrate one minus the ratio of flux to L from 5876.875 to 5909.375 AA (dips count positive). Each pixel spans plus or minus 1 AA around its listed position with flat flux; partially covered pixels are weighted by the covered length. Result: 2.23 AA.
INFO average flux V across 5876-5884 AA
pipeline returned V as 36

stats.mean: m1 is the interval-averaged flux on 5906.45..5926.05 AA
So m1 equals 37.2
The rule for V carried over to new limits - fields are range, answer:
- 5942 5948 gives 34.1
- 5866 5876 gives 33.7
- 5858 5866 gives 37.1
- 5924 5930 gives 36.4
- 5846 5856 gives 39.8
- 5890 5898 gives 28.9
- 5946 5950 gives 38.8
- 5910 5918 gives 35.6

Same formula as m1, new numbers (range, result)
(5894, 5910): 33.3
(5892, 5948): 35.4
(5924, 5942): 36.5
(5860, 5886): 34.8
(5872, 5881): 33.8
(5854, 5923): 34.8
